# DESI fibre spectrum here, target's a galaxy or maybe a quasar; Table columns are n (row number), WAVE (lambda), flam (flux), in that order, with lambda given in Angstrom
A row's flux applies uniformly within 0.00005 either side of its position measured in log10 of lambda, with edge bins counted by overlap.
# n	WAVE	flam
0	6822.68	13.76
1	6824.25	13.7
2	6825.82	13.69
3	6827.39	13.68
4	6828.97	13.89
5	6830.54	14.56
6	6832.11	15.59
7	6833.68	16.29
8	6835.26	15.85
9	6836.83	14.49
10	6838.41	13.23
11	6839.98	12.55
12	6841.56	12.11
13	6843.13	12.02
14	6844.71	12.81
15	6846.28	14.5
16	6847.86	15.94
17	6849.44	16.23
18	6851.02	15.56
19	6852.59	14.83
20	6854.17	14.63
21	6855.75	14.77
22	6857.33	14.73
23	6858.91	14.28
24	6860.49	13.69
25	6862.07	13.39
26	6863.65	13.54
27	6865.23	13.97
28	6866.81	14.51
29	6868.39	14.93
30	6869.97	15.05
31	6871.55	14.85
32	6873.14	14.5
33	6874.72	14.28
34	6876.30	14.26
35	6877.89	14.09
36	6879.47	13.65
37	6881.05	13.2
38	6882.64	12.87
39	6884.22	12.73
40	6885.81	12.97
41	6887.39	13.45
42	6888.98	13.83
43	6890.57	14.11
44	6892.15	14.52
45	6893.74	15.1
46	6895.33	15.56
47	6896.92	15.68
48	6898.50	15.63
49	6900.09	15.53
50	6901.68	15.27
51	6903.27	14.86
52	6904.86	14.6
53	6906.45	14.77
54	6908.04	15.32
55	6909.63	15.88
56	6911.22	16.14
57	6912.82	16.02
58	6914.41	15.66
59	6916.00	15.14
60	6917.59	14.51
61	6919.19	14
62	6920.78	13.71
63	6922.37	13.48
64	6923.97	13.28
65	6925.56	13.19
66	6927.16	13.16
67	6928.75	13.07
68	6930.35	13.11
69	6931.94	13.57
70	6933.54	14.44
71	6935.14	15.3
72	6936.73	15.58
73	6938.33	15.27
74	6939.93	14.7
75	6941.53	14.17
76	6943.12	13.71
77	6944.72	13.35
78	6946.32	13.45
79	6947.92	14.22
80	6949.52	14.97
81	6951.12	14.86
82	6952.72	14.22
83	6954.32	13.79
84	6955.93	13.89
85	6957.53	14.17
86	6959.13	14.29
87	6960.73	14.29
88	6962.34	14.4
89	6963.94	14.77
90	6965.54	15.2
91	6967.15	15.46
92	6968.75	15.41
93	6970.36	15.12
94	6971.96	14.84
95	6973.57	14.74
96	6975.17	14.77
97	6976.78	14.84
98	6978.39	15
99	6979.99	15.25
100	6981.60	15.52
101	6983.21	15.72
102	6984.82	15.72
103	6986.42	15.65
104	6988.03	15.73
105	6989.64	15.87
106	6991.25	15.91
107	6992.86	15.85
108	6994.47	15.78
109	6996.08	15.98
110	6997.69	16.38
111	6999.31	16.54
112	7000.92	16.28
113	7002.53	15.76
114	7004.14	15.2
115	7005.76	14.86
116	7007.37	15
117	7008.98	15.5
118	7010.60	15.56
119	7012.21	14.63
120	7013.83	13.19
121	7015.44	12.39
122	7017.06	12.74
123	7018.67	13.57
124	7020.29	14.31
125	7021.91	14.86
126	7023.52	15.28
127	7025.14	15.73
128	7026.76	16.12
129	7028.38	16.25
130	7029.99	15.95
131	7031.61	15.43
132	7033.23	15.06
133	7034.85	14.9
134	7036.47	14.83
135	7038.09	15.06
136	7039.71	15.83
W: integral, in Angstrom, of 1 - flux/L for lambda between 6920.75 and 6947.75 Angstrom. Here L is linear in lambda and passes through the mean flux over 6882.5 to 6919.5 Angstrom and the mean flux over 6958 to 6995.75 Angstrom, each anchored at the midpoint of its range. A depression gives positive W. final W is 1.9 Angstrom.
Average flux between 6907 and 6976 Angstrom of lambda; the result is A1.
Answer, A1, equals 14.5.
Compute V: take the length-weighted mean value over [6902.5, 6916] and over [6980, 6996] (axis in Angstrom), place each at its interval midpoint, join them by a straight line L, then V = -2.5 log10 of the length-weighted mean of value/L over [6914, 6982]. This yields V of 0.08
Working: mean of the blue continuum 15.4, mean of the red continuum 15.7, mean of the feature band 14.4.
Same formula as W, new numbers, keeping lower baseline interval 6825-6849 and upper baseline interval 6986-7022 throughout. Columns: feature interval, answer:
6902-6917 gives -0.8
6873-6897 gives 0.7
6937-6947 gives 0.4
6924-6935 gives 0.9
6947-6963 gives 0.6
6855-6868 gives 0.1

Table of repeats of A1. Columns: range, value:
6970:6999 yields 15.5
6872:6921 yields 14.6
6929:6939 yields 14.5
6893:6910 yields 15.3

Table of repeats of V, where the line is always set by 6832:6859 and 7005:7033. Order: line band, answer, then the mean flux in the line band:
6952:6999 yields -0.03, 15.1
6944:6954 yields 0.04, 14.2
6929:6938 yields 0.02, 14.4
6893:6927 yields -0.02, 14.9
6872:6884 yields 0.05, 13.8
